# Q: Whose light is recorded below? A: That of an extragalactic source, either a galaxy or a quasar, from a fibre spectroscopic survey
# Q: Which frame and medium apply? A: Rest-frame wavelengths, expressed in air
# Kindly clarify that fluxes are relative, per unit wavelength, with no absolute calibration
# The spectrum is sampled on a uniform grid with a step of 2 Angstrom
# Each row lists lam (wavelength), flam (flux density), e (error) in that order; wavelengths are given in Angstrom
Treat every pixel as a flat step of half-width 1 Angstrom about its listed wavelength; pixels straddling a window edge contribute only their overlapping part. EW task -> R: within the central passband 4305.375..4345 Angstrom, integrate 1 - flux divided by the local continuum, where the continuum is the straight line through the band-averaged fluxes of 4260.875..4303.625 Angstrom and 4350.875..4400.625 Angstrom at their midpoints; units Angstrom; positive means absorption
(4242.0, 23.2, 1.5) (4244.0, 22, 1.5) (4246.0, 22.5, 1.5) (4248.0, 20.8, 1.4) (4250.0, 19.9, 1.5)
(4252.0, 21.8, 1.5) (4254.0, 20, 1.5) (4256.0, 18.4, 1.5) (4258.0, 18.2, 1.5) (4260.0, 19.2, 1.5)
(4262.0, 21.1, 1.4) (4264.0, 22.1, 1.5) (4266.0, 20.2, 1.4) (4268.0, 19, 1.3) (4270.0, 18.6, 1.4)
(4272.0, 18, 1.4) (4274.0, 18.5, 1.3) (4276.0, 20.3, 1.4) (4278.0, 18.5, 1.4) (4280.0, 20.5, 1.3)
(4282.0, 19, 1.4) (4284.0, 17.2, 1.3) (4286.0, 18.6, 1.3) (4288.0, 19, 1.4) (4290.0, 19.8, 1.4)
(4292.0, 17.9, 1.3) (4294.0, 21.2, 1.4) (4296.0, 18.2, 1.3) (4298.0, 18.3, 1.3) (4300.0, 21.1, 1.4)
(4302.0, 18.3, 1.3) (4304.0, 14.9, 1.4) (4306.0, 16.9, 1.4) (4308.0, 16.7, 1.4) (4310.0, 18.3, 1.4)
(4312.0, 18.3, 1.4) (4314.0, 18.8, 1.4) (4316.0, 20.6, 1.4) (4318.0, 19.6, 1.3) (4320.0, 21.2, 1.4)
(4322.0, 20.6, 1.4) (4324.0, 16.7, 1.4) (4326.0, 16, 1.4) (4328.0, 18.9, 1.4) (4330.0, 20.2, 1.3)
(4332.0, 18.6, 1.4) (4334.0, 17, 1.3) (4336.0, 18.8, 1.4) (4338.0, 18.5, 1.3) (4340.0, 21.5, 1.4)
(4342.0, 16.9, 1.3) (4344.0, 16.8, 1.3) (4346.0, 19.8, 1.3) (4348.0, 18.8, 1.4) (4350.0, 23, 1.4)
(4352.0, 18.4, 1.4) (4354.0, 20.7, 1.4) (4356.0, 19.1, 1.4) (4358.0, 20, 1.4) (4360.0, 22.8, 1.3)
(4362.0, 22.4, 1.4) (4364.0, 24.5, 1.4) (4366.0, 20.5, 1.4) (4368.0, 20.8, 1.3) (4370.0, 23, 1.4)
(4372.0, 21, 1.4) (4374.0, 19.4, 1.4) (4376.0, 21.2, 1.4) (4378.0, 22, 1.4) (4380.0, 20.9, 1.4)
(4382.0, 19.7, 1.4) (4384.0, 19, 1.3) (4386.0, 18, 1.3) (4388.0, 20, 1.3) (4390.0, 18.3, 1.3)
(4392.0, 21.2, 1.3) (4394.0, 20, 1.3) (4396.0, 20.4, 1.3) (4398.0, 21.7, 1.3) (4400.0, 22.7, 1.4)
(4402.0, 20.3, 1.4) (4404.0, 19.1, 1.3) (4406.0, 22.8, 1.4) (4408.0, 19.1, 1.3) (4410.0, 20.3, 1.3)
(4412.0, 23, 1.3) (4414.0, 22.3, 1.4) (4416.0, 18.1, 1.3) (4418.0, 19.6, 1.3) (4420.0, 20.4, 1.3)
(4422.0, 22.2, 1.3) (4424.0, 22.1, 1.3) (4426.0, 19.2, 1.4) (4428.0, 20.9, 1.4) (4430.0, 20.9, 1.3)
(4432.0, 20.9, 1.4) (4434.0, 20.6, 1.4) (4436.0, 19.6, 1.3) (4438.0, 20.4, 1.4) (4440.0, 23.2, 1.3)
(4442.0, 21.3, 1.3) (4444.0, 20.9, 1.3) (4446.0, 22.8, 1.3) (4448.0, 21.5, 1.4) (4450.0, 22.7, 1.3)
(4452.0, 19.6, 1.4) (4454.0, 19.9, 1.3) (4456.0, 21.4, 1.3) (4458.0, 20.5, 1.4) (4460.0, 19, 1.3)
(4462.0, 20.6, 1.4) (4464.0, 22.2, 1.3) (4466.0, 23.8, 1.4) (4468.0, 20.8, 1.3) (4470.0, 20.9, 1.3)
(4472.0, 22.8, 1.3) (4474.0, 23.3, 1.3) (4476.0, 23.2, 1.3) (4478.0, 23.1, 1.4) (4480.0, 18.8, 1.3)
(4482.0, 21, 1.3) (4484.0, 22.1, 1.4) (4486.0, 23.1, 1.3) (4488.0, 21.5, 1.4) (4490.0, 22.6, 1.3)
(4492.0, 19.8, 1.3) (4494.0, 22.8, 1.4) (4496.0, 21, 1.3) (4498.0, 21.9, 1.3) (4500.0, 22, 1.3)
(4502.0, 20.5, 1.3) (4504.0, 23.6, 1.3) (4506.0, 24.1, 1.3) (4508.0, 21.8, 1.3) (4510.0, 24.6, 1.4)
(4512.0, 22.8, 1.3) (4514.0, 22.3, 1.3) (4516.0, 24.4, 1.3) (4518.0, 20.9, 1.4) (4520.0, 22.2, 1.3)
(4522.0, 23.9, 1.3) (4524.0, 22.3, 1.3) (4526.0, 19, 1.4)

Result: 2.68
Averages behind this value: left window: 19.2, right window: 20.7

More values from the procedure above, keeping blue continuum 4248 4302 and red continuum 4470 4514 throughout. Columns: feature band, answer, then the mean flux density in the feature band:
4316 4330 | 0.7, 19.1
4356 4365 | -0.7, 22.1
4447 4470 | 0.7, 21.1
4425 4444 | 0.6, 20.8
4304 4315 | 1.3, 17.5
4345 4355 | 0.1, 20.1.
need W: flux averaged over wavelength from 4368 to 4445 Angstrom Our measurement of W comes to 20.7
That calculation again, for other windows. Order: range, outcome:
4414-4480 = 21.2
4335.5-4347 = 18.7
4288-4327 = 18.6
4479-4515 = 22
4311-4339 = 18.8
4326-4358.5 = 19.1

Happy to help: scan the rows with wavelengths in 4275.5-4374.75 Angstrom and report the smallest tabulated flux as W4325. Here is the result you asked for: 14.9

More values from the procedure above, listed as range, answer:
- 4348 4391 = 18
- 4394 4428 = 18.1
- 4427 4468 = 19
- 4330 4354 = 16.8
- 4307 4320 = 16.7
